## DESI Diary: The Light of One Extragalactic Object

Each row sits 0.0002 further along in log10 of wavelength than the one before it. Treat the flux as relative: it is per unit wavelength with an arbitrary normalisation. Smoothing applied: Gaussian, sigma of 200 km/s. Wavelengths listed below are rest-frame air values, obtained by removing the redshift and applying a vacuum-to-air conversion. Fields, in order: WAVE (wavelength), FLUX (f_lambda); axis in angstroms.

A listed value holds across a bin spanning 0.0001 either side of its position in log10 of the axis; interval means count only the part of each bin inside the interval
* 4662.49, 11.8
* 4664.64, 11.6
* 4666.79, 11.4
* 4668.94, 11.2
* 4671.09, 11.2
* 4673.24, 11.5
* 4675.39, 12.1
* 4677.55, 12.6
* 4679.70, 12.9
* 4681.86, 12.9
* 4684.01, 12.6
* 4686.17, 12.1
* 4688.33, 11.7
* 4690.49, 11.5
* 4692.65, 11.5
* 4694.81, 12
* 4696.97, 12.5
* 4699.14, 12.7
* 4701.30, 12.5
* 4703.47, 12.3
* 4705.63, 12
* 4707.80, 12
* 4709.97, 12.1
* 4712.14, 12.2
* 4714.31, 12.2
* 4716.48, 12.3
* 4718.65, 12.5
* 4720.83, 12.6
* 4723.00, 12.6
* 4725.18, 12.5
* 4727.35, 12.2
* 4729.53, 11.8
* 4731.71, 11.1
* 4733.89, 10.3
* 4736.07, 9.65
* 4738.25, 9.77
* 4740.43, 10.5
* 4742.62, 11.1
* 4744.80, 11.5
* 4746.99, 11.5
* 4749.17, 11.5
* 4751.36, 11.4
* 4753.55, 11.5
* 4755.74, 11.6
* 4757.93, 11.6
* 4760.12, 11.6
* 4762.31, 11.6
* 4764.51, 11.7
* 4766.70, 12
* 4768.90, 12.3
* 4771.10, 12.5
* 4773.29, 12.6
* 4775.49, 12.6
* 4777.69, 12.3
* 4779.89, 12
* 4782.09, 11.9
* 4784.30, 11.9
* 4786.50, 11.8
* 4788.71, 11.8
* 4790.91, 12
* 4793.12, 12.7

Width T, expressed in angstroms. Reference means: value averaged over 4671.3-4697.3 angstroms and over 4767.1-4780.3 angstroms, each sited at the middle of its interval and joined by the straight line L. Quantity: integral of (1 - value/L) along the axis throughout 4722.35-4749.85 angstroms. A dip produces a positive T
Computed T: 2.39 angstroms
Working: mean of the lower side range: 12.1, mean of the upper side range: 12.4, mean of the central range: 11.2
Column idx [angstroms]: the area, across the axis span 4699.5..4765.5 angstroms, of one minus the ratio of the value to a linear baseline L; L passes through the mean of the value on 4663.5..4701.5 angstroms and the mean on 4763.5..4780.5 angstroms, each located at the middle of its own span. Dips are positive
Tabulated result 2.63 angstroms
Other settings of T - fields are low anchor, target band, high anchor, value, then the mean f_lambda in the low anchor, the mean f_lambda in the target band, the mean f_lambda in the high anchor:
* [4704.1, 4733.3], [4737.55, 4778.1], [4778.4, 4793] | 1.29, 12.1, 11.6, 12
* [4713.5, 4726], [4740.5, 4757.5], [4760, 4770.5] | 0.98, 12.5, 11.4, 11.9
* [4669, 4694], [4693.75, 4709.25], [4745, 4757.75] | -0.53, 12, 12.3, 11.5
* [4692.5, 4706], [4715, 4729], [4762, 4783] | -0.20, 12.3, 12.4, 12.2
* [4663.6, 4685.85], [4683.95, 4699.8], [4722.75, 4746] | -0.37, 12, 12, 11.1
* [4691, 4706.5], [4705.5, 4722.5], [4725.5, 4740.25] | -0.97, 12.2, 12.3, 10.9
